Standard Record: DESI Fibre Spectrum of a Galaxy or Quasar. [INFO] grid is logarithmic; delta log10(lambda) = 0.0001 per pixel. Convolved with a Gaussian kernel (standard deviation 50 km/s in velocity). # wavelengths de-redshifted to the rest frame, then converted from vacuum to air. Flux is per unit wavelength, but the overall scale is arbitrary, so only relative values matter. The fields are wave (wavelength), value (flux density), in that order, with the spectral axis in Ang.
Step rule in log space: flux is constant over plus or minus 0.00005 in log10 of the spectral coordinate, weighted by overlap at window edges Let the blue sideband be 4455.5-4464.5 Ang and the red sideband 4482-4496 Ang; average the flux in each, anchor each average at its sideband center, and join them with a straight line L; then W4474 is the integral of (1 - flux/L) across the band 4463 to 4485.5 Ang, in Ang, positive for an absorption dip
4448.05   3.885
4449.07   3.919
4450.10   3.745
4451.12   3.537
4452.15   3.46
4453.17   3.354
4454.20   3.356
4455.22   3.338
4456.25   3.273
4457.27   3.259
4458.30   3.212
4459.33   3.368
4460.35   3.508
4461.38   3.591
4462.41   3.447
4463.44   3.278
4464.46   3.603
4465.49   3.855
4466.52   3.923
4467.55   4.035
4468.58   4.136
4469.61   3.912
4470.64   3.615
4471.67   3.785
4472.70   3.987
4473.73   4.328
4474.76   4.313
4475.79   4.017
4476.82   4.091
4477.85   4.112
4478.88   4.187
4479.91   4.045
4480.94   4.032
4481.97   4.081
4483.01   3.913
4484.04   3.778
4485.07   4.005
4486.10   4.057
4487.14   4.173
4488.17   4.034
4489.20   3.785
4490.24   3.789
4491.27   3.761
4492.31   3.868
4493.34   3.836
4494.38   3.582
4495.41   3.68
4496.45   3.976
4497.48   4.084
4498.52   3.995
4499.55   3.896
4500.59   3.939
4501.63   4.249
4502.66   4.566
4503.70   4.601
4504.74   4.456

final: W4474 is -2.1 Ang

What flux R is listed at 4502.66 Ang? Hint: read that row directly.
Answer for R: 4.566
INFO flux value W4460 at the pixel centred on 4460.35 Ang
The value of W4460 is 3.508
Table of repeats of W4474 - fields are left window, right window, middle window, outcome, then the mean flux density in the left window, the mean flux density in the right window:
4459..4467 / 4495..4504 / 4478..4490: -0.4 Ang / 3.58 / 4.1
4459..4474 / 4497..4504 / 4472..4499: 0.0 Ang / 3.75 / 4.18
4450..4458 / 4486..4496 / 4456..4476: -1.0 Ang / 3.39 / 3.85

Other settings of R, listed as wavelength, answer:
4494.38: 3.582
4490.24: 3.789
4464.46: 3.603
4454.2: 3.356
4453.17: 3.354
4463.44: 3.278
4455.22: 3.338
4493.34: 3.836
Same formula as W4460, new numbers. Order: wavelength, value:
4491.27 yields 3.761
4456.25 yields 3.273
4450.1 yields 3.745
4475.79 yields 4.017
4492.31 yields 3.868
